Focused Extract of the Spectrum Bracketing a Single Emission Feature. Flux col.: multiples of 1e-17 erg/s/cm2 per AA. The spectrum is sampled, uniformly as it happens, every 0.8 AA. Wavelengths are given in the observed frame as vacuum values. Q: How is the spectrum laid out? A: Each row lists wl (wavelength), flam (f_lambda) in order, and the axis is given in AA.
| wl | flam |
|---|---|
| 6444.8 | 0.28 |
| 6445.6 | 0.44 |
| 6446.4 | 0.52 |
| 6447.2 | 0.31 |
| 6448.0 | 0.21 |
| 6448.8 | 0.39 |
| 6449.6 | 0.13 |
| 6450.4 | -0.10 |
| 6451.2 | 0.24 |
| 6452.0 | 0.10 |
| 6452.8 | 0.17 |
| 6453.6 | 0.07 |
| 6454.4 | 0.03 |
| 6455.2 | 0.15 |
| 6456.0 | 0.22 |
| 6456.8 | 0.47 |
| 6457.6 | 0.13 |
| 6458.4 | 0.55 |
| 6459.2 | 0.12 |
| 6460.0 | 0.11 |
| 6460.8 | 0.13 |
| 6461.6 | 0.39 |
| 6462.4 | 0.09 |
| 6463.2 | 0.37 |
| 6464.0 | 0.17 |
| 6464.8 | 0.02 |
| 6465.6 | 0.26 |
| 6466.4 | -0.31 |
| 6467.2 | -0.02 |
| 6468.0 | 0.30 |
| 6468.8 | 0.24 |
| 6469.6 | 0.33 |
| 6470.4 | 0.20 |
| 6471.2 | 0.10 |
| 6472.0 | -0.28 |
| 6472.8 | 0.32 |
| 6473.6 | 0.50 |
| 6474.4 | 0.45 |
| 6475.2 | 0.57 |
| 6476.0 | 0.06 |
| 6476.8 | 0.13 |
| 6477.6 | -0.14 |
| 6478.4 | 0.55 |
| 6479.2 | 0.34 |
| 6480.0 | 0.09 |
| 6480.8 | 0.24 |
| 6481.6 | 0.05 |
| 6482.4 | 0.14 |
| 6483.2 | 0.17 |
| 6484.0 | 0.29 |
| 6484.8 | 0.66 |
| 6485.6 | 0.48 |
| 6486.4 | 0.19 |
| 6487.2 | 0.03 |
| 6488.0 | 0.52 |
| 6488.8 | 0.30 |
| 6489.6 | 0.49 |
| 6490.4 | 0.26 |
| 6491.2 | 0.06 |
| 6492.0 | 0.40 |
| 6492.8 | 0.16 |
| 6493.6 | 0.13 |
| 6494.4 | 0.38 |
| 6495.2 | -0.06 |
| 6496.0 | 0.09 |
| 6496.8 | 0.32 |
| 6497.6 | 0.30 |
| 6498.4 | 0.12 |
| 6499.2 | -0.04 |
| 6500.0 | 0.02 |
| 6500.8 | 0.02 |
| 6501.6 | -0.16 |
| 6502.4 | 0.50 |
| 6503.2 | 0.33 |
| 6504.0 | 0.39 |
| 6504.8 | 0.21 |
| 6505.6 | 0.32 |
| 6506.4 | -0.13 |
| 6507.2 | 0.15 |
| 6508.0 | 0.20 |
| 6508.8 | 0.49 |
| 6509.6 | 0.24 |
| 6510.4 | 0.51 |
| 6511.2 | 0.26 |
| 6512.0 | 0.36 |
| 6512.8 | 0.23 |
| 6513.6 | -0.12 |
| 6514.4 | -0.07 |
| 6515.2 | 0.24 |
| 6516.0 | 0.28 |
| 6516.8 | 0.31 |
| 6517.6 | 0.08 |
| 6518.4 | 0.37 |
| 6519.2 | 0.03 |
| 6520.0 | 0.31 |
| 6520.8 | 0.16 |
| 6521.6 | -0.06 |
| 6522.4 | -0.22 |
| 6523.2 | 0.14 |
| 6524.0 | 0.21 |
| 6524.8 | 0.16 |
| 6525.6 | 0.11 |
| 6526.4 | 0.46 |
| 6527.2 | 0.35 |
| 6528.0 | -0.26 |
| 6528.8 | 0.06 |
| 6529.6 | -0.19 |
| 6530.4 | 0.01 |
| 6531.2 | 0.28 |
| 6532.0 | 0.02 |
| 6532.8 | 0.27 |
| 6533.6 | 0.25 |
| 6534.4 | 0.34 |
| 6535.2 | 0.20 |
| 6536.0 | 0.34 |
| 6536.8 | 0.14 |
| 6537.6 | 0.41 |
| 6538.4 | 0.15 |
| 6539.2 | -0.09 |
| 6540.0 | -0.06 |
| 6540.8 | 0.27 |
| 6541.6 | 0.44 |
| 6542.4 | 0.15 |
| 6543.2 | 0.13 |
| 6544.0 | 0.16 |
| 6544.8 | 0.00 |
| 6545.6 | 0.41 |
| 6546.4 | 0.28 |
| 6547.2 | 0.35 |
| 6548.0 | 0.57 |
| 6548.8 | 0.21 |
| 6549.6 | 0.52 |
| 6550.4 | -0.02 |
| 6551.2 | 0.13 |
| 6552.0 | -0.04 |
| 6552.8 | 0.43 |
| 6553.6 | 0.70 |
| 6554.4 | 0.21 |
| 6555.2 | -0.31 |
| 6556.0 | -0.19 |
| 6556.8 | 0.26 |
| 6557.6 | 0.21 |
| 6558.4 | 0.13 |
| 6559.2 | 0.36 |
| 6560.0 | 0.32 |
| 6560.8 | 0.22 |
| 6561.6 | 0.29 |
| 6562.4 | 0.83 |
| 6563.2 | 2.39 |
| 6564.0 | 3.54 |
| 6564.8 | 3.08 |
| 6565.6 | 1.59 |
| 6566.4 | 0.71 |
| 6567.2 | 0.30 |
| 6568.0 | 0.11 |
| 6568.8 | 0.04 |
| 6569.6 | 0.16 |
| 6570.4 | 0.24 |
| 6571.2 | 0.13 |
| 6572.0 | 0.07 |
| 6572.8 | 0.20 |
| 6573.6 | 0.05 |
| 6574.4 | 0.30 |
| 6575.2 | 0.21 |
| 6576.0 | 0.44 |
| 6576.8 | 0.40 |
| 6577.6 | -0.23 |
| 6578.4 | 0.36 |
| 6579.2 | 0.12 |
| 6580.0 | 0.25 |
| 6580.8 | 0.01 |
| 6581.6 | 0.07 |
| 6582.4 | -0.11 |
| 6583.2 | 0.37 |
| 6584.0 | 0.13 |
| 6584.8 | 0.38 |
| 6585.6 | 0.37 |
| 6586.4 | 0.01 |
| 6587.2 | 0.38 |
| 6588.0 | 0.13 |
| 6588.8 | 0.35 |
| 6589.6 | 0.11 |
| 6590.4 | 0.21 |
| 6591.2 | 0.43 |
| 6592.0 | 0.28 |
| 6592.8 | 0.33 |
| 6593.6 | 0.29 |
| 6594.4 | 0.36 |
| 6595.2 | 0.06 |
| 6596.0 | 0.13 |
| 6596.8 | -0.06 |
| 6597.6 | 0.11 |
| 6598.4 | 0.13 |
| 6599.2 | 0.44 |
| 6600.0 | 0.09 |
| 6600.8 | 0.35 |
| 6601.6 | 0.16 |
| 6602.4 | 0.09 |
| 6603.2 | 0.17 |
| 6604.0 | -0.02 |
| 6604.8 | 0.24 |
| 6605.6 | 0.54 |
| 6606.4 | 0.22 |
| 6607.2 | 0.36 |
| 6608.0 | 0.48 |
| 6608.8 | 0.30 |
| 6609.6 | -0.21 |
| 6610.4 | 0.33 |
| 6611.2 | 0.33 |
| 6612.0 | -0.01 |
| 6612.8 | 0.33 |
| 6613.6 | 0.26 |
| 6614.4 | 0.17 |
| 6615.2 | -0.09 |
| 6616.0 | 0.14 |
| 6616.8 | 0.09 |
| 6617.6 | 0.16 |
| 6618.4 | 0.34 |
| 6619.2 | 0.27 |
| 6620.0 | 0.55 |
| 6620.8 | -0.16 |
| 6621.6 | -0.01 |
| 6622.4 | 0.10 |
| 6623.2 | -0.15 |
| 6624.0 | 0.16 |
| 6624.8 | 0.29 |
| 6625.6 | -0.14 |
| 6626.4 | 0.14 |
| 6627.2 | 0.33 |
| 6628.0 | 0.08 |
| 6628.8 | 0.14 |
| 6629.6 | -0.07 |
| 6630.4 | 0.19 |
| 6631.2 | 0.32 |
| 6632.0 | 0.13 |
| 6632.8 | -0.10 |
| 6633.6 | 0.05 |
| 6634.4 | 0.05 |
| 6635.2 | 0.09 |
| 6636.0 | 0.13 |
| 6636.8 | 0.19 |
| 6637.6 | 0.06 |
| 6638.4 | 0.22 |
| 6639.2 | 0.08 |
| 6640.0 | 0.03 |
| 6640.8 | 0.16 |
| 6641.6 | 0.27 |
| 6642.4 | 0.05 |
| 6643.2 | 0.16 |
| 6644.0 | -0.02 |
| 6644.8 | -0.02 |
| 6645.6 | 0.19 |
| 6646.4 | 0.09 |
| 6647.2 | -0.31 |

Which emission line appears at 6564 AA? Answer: Hbeta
